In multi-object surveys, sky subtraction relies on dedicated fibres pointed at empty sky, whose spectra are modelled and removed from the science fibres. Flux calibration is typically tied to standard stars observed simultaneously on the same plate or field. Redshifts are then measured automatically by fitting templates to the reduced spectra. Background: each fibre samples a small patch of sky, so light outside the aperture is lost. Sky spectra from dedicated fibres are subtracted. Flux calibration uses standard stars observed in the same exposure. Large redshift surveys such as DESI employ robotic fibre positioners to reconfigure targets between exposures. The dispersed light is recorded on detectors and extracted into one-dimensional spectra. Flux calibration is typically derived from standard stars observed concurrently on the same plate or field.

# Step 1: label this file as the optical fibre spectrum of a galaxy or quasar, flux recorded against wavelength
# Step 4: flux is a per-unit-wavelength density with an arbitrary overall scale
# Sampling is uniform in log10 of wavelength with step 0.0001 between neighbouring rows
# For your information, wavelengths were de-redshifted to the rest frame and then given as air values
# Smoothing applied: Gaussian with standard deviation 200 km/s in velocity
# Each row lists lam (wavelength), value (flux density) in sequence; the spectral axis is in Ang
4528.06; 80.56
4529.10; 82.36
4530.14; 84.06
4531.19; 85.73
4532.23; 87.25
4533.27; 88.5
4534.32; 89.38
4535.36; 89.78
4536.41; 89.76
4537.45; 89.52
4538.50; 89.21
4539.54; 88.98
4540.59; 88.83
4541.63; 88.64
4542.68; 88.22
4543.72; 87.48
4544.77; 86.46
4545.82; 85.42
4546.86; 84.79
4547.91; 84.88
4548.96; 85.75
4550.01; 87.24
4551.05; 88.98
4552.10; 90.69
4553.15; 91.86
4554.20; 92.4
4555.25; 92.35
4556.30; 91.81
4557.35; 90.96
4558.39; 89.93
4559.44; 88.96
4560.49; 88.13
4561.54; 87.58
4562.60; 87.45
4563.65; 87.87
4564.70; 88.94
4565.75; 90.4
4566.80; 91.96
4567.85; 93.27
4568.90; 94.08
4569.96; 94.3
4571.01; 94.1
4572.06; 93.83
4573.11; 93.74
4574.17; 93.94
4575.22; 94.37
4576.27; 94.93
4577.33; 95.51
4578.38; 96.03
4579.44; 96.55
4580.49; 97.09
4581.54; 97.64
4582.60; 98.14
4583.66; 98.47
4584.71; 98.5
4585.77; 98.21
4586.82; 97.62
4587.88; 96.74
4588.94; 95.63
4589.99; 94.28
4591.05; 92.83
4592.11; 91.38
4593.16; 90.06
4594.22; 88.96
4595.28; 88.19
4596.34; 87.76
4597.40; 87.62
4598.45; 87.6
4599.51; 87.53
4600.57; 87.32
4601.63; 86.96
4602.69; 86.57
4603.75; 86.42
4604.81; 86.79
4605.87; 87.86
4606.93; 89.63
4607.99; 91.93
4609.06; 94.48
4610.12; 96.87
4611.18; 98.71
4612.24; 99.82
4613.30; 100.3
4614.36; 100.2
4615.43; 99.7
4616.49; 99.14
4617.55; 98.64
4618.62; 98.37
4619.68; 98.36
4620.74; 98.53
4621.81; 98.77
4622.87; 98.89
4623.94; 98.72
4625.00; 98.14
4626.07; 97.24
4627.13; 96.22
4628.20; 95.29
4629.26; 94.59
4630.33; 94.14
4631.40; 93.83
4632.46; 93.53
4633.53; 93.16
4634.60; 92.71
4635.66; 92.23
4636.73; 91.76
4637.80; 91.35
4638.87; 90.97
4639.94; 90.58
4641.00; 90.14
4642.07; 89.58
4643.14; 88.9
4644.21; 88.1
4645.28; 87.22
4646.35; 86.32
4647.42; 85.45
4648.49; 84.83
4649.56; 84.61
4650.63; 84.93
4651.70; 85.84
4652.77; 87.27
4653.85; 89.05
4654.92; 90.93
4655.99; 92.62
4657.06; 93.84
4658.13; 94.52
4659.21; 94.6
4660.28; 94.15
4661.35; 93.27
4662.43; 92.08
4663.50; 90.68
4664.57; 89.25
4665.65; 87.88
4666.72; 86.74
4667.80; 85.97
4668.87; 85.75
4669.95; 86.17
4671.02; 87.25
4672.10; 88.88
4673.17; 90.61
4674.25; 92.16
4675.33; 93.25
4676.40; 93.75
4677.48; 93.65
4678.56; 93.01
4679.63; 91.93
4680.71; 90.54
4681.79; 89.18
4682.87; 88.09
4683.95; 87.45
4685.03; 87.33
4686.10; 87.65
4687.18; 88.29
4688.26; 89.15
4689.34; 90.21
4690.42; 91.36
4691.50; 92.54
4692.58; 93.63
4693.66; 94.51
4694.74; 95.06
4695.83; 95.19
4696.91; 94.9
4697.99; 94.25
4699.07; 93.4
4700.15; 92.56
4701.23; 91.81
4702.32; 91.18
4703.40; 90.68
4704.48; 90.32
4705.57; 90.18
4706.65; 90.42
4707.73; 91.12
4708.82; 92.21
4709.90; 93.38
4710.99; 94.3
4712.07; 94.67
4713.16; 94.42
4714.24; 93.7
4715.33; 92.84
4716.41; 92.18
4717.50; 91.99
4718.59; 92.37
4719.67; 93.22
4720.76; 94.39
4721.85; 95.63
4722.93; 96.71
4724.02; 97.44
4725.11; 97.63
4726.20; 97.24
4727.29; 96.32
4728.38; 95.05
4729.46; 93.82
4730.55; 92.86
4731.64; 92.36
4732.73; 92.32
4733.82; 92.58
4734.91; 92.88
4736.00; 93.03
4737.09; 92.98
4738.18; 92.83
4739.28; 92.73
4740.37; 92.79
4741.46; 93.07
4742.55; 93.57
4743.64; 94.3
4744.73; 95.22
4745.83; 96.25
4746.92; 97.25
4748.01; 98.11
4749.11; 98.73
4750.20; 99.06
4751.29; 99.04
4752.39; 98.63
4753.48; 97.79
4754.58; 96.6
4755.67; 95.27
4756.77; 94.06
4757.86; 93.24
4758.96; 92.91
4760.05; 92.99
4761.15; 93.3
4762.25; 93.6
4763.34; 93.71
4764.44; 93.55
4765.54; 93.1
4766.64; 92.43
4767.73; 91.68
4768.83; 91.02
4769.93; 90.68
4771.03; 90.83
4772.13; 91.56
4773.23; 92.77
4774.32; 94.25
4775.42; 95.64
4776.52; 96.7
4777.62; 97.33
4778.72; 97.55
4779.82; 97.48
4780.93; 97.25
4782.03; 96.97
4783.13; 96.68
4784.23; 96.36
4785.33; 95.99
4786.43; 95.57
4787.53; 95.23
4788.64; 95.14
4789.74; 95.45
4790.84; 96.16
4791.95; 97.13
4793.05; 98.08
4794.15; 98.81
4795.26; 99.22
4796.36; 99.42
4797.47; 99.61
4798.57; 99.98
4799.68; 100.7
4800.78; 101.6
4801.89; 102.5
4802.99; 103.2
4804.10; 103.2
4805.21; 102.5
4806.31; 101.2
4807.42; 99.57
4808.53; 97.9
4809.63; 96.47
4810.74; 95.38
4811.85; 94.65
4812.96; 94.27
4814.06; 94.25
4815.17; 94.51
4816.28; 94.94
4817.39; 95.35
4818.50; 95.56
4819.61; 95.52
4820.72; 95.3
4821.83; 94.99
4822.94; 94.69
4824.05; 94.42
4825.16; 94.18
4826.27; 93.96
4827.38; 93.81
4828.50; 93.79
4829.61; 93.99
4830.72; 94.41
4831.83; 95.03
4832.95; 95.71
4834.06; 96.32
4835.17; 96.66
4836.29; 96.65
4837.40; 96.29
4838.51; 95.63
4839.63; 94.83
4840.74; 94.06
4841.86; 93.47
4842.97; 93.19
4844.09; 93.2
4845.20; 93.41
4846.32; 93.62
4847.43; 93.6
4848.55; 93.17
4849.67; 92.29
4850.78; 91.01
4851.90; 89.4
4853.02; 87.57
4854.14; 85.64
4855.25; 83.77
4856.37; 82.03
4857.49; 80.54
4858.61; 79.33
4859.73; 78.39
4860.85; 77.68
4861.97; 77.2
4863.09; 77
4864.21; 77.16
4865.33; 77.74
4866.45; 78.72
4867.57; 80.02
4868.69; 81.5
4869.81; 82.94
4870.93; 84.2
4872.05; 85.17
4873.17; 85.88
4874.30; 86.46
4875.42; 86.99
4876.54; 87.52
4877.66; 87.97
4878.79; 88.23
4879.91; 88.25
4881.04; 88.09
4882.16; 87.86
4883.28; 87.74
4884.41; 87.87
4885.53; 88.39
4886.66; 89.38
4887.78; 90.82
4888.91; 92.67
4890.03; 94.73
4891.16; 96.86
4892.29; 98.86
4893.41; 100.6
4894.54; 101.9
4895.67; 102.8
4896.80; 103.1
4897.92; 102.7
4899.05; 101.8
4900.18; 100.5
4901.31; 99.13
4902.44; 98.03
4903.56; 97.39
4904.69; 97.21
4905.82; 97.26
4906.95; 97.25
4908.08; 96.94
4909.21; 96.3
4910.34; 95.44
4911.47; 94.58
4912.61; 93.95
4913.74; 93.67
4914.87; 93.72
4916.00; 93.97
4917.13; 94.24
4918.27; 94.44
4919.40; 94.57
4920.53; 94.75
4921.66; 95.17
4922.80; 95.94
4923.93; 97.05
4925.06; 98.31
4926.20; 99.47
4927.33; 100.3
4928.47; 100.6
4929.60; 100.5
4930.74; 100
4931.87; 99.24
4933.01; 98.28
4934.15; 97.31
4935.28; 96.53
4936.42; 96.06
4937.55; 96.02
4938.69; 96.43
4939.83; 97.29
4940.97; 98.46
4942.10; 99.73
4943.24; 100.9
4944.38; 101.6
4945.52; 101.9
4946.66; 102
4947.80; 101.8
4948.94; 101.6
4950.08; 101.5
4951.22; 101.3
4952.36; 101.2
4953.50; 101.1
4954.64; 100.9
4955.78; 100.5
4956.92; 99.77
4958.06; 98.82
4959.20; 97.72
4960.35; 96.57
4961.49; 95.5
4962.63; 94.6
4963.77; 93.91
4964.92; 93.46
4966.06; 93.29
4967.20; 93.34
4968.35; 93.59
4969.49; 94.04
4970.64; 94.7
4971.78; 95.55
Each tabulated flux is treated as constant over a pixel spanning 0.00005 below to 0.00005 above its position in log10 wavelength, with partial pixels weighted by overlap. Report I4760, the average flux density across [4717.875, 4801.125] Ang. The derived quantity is 95.3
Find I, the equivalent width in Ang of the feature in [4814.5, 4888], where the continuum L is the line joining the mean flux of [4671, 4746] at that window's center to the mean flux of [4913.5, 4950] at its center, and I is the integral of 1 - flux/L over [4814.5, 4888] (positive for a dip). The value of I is 5.1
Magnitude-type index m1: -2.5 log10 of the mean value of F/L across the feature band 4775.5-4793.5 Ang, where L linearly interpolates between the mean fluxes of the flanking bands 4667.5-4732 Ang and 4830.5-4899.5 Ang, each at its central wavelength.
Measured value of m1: -0.06 mag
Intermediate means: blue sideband 92.2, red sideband 89.7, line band 96.5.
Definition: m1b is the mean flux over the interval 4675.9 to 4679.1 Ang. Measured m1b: 93.5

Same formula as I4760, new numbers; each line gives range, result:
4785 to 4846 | 96.5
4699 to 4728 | 93.4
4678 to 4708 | 91.3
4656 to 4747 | 92.3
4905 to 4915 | 95.5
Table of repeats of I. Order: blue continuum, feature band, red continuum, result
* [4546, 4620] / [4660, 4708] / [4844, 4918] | 0.51 Ang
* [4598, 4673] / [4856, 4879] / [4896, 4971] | 3.46 Ang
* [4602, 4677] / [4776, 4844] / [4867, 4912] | -2.97 Ang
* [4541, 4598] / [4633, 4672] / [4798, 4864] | 1.16 Ang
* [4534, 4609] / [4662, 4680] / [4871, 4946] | 0.46 Ang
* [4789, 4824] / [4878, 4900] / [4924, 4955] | 1.00 Ang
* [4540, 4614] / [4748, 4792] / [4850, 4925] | -1.98 Ang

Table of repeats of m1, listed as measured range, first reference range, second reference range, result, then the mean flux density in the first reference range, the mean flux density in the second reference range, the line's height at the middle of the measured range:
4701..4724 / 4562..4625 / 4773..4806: 0.04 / 93.9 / 98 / 96.4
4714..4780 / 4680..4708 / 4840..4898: -0.05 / 91.2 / 88.4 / 90.4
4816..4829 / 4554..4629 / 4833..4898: -0.06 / 93.7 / 89.3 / 89.9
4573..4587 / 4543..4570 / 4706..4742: -0.08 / 89.3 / 93.7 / 89.9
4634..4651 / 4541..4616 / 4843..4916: 0.03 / 91.9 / 90.3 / 91.5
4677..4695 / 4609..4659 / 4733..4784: 0.04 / 93.4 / 94.6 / 93.9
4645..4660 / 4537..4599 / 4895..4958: 0.05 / 91.5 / 98.4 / 93.1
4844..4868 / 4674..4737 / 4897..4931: 0.14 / 92.7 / 97.2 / 96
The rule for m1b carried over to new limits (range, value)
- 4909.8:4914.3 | 94.3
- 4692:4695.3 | 94.2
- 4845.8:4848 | 93.7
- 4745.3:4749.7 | 97.7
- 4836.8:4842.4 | 94.9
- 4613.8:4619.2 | 99.2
